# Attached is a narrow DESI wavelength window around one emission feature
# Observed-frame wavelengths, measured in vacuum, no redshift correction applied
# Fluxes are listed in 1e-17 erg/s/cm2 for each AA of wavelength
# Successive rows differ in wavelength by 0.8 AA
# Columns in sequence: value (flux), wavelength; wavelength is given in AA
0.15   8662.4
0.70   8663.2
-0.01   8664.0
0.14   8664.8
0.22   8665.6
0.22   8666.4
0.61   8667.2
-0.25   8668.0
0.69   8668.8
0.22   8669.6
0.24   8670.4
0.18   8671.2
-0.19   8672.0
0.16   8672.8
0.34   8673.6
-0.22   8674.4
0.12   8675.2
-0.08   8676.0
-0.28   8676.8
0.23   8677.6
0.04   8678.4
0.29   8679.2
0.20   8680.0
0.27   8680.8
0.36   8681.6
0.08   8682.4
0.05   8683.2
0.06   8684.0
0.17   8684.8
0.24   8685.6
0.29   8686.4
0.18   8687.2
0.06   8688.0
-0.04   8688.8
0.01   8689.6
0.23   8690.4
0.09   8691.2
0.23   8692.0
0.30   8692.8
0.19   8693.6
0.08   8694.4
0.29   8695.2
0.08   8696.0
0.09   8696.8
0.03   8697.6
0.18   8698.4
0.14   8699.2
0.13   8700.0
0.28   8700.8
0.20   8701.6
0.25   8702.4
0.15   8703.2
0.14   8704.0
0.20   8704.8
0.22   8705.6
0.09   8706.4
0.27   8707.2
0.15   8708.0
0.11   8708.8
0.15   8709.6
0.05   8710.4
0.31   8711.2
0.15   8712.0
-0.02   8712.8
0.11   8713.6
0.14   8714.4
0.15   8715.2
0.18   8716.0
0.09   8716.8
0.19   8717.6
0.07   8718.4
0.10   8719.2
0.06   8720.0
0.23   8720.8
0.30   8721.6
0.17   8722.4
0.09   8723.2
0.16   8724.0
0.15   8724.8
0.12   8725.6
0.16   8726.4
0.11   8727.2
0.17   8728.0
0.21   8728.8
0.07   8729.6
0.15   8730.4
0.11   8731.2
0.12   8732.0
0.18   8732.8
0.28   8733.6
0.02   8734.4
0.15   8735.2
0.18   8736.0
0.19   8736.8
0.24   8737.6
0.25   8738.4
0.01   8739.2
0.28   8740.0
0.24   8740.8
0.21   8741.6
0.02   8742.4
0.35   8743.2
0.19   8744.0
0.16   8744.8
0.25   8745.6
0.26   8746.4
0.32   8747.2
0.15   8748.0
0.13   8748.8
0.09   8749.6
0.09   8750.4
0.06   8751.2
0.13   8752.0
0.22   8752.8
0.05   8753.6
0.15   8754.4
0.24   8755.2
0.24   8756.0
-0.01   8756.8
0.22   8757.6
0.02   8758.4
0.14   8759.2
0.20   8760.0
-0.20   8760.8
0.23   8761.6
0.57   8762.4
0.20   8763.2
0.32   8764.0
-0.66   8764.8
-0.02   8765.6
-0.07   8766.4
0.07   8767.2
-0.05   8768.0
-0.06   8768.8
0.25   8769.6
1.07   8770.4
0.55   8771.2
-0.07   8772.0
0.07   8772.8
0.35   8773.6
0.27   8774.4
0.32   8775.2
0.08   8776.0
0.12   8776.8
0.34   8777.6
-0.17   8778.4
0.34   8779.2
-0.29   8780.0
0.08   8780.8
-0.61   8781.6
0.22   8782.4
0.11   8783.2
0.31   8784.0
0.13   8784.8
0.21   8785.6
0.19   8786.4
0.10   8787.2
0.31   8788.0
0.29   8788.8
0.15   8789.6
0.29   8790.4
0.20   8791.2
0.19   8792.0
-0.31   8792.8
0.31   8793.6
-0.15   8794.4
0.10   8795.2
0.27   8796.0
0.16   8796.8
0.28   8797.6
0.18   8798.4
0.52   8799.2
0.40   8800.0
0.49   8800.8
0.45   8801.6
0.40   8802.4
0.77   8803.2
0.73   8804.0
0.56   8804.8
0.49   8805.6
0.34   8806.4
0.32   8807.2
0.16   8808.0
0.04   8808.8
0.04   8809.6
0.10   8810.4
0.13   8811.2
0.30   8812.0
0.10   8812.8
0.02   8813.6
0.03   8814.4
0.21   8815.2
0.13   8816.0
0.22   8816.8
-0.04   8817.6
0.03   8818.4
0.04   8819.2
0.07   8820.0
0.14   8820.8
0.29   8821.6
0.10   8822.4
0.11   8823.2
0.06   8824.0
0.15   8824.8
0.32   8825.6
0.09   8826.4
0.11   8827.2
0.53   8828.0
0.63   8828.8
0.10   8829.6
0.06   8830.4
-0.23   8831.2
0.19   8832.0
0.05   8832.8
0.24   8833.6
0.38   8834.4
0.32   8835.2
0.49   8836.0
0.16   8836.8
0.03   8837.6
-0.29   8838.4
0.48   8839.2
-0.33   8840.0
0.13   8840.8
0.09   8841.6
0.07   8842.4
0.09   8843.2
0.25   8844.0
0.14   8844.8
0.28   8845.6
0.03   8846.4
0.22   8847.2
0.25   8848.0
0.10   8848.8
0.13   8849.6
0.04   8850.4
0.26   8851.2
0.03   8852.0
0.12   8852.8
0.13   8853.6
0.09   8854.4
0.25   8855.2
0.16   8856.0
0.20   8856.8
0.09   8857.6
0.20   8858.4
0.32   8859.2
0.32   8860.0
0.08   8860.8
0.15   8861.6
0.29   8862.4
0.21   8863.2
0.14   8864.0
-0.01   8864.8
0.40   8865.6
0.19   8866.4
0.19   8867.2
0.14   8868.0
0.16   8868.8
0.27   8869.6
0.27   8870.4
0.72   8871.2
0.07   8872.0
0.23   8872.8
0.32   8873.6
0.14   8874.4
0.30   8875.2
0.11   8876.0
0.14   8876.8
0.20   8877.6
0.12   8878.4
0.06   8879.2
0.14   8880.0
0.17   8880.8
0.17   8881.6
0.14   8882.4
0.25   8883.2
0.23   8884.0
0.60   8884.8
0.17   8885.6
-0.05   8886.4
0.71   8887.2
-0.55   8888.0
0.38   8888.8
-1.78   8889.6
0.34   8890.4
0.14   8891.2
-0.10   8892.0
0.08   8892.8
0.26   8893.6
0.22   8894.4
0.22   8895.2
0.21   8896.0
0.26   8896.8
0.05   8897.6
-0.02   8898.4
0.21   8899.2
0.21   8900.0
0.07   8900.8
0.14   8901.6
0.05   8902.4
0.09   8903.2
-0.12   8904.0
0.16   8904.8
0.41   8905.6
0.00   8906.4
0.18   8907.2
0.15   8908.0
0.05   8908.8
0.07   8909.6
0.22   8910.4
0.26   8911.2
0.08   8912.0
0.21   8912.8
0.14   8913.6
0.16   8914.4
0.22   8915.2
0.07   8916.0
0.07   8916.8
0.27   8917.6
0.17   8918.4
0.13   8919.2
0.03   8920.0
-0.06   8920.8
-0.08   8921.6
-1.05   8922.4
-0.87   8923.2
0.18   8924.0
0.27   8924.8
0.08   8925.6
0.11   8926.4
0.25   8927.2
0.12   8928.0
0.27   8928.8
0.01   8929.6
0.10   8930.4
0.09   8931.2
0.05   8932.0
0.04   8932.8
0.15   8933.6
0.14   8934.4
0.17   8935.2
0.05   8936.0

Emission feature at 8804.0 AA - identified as H-gamma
